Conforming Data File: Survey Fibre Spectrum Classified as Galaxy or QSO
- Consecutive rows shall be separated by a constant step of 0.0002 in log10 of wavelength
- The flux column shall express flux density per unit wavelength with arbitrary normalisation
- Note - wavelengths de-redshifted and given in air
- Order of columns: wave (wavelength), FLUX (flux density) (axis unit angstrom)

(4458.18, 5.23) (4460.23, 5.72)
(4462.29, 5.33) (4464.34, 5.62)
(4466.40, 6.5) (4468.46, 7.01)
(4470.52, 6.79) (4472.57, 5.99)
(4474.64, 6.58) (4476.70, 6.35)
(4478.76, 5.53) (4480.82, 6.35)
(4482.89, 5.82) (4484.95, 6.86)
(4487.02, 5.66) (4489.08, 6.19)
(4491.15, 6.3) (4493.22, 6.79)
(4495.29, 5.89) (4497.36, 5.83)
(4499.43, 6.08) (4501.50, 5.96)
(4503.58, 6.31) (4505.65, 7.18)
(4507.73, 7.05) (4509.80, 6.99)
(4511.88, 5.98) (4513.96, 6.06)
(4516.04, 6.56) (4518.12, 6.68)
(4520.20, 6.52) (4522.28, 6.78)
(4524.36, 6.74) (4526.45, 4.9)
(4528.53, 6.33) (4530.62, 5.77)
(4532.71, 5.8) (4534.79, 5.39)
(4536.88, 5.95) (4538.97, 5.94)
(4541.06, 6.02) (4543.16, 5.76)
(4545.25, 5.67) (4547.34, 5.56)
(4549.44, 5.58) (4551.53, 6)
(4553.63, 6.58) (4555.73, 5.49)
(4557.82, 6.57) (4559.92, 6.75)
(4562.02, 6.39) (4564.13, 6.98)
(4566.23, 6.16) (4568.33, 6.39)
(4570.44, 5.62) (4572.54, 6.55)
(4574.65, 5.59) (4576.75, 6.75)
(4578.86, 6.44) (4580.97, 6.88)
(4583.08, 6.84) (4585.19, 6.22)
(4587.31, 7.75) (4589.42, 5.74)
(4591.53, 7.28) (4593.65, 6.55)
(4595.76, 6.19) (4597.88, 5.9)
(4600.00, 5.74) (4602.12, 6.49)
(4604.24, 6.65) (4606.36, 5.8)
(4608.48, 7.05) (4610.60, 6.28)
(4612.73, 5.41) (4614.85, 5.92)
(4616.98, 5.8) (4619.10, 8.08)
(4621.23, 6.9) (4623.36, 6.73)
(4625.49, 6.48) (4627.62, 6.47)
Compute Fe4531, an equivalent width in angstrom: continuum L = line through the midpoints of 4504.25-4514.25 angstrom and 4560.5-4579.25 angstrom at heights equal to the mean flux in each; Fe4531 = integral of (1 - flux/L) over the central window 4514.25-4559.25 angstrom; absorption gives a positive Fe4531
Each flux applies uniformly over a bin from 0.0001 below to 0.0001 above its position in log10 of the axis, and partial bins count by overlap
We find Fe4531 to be 3.37 angstrom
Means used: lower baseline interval 6.68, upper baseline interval 6.32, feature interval 6.03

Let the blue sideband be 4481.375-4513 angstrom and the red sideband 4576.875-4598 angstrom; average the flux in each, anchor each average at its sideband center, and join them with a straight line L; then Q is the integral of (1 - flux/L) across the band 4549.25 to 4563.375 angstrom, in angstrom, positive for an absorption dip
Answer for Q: 0.6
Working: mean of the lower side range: 6.33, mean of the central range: 6.25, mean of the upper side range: 6.62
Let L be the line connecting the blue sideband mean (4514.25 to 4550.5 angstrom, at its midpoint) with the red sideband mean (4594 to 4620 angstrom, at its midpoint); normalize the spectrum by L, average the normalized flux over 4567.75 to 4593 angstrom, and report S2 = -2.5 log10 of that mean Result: -0.057 mag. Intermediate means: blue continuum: 6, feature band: 6.51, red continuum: 6.27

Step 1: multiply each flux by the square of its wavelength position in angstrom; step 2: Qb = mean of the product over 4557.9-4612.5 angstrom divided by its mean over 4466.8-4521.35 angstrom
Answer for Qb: 1.05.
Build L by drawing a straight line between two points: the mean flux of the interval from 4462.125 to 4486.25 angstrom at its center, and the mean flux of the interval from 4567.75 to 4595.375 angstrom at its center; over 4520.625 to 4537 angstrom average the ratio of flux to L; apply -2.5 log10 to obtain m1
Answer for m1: 0.07 mag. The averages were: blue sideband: 6.25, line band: 5.98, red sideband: 6.5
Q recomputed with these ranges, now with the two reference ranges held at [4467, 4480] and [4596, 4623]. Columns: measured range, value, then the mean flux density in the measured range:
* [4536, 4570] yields 1.35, 6.1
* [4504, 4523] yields -0.79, 6.63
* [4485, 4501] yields 0.57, 6.15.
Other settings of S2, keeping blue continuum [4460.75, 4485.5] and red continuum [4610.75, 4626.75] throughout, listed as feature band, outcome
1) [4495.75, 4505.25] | 0.02 mag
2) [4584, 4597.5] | -0.03 mag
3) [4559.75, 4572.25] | 0.00 mag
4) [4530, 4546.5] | 0.10 mag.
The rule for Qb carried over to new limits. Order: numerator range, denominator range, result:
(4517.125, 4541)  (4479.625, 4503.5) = 1.00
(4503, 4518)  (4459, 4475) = 1.09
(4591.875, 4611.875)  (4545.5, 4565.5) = 1.04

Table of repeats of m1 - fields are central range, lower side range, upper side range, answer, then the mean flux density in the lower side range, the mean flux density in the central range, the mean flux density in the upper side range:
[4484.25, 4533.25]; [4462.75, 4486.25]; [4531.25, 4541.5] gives -0.05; 6.28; 6.3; 5.81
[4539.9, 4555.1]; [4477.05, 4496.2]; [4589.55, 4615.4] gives 0.06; 6.16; 5.87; 6.26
